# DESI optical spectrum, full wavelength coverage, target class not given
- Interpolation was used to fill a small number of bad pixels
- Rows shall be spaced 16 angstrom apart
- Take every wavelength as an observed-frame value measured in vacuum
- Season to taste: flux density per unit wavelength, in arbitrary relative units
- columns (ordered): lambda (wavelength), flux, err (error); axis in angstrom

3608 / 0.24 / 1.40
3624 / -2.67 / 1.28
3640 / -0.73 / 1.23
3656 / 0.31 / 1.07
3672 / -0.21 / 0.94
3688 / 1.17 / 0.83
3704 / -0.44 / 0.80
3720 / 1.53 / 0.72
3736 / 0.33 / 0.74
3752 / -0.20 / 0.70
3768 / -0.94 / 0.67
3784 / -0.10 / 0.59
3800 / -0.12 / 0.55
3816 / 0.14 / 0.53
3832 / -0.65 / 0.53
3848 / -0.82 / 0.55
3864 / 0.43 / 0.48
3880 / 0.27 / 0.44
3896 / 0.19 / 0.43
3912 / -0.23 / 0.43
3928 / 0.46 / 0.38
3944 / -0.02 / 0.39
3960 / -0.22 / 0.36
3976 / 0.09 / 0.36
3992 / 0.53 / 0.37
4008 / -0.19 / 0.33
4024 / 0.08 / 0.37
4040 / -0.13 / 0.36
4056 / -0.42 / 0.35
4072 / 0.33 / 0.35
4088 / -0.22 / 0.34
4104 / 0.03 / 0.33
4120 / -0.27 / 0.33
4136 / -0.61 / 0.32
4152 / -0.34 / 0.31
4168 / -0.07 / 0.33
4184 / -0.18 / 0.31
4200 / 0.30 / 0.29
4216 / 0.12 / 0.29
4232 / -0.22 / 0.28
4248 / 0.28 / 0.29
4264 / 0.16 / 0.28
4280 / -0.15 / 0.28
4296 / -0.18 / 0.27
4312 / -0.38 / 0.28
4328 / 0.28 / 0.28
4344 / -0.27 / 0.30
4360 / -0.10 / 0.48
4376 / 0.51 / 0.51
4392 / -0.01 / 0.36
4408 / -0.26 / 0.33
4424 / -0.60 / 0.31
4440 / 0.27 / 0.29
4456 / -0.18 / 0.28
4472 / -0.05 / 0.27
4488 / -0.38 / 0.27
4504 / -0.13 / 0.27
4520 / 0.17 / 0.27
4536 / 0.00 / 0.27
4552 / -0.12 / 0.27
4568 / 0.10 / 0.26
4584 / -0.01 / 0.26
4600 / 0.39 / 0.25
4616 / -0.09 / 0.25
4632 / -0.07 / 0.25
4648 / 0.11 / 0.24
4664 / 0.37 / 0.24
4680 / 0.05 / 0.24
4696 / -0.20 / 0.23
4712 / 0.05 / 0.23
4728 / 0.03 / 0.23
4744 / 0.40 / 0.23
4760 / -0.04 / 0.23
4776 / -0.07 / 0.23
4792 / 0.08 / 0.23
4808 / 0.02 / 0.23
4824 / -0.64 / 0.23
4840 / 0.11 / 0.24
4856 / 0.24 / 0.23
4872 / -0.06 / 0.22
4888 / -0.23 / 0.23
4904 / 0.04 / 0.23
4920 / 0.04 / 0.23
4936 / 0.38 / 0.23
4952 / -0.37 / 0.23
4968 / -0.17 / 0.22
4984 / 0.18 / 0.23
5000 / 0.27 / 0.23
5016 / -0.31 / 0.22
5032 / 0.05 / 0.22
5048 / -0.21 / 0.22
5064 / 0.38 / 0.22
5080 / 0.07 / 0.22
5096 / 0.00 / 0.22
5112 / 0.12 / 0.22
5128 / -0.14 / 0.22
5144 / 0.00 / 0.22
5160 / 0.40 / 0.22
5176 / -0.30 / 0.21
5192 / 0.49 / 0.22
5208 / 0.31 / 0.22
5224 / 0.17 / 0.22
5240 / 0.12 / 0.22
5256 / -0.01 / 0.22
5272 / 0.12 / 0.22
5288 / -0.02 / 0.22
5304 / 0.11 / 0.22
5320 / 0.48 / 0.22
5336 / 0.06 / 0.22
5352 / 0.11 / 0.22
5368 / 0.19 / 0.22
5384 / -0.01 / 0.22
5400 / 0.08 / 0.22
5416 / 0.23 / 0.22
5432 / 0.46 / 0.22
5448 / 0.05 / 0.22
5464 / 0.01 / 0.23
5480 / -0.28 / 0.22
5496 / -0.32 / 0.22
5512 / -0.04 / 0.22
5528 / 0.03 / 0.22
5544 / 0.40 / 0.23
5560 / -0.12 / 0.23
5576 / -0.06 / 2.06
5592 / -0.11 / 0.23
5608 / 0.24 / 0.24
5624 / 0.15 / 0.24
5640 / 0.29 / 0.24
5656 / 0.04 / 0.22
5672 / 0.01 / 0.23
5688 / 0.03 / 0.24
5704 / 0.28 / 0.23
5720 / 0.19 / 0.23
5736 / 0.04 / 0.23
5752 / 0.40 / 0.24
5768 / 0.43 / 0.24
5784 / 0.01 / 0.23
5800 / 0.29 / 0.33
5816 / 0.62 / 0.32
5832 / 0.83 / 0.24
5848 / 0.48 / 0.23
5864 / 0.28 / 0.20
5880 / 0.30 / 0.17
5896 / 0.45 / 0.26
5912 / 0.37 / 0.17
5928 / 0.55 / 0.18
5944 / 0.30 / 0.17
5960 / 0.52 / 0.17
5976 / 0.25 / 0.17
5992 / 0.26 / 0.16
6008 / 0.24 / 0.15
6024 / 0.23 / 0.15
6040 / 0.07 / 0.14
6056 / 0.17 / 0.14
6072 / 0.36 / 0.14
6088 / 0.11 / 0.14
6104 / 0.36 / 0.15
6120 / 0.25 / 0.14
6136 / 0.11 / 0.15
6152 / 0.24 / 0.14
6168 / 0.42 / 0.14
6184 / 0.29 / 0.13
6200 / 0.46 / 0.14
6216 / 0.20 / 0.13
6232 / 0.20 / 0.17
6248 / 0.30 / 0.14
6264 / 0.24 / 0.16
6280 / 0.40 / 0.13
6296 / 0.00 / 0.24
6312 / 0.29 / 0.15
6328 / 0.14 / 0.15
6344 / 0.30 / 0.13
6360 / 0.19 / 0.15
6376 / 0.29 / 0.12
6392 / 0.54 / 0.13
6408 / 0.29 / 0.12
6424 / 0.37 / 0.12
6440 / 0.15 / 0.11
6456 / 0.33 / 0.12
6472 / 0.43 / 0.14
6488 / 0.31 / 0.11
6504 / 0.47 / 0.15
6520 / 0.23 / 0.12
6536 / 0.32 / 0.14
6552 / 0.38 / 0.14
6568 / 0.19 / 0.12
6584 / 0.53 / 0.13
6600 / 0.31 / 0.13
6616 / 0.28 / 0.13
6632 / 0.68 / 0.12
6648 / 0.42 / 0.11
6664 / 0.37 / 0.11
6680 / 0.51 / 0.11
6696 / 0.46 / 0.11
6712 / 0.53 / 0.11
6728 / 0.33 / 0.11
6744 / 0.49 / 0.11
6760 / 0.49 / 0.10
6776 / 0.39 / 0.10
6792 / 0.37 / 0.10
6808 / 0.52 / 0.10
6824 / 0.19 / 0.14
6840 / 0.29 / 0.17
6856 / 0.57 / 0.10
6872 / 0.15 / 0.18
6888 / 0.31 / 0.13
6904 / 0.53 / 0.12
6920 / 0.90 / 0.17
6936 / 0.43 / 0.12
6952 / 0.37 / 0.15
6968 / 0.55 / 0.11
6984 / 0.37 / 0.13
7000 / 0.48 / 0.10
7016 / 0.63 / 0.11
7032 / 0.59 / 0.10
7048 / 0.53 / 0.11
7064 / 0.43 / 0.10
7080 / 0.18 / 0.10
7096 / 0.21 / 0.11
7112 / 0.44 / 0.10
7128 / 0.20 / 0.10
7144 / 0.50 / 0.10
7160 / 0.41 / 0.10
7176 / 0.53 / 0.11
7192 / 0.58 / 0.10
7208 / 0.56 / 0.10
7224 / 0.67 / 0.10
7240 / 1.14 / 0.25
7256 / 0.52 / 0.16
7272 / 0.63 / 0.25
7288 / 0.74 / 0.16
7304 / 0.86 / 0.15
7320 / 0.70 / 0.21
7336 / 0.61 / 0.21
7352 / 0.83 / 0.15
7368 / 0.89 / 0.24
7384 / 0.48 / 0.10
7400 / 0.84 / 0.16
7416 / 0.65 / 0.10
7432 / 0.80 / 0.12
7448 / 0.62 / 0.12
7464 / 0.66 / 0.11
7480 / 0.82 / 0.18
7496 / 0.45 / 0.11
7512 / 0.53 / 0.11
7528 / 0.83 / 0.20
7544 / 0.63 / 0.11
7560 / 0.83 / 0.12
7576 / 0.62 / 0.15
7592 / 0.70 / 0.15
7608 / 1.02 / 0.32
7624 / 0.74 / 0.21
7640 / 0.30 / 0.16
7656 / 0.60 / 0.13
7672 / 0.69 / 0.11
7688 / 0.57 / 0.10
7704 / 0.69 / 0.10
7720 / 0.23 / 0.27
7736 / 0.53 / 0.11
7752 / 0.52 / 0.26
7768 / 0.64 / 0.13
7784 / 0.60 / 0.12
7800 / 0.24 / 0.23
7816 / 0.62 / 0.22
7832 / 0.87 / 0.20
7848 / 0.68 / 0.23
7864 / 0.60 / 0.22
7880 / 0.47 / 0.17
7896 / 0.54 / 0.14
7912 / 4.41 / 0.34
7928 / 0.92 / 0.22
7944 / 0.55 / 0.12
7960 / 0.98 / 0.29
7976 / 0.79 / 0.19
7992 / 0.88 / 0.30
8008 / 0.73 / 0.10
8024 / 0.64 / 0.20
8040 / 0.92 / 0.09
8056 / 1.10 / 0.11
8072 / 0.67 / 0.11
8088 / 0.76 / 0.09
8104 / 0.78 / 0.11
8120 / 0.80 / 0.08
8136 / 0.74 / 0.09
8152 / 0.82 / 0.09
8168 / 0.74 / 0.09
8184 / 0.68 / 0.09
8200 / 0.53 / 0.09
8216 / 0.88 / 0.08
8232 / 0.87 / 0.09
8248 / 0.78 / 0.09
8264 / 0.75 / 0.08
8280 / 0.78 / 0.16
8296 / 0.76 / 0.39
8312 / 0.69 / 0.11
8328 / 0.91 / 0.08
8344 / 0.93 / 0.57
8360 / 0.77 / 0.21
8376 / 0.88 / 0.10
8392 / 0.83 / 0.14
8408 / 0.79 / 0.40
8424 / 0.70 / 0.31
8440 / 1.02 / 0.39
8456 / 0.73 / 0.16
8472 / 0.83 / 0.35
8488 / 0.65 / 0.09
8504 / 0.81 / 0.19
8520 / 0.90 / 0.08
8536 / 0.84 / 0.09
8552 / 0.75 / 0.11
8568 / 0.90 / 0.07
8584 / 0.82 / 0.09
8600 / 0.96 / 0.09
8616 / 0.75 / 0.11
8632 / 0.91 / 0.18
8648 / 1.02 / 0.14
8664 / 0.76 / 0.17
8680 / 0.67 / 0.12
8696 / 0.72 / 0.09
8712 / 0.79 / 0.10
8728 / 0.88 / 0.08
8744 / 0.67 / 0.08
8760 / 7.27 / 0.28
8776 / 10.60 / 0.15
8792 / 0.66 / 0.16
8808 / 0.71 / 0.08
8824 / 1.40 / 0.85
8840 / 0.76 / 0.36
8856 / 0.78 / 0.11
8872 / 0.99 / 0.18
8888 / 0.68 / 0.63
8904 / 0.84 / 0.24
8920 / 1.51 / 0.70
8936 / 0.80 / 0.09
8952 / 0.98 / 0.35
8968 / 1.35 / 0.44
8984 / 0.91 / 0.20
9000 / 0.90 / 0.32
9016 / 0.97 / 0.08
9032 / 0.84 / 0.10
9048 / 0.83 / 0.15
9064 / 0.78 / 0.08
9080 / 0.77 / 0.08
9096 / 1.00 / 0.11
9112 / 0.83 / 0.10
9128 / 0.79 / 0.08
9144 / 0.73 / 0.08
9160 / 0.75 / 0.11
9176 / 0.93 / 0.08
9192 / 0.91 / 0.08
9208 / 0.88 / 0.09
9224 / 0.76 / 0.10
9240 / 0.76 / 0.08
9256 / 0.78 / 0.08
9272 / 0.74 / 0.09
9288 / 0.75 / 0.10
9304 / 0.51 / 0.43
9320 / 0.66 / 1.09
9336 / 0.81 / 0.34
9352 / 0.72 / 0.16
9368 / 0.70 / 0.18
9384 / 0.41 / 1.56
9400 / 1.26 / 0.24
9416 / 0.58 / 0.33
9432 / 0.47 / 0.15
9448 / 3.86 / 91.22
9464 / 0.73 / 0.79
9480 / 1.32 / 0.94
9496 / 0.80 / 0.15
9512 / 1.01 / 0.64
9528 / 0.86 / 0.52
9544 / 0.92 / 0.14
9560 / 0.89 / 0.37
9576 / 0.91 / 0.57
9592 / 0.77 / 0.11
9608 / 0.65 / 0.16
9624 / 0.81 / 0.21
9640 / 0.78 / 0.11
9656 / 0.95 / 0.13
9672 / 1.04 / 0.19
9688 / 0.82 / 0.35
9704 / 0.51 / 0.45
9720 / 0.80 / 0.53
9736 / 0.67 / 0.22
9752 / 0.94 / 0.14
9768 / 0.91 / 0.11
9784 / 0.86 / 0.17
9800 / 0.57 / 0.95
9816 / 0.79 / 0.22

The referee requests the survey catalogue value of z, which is 0.799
